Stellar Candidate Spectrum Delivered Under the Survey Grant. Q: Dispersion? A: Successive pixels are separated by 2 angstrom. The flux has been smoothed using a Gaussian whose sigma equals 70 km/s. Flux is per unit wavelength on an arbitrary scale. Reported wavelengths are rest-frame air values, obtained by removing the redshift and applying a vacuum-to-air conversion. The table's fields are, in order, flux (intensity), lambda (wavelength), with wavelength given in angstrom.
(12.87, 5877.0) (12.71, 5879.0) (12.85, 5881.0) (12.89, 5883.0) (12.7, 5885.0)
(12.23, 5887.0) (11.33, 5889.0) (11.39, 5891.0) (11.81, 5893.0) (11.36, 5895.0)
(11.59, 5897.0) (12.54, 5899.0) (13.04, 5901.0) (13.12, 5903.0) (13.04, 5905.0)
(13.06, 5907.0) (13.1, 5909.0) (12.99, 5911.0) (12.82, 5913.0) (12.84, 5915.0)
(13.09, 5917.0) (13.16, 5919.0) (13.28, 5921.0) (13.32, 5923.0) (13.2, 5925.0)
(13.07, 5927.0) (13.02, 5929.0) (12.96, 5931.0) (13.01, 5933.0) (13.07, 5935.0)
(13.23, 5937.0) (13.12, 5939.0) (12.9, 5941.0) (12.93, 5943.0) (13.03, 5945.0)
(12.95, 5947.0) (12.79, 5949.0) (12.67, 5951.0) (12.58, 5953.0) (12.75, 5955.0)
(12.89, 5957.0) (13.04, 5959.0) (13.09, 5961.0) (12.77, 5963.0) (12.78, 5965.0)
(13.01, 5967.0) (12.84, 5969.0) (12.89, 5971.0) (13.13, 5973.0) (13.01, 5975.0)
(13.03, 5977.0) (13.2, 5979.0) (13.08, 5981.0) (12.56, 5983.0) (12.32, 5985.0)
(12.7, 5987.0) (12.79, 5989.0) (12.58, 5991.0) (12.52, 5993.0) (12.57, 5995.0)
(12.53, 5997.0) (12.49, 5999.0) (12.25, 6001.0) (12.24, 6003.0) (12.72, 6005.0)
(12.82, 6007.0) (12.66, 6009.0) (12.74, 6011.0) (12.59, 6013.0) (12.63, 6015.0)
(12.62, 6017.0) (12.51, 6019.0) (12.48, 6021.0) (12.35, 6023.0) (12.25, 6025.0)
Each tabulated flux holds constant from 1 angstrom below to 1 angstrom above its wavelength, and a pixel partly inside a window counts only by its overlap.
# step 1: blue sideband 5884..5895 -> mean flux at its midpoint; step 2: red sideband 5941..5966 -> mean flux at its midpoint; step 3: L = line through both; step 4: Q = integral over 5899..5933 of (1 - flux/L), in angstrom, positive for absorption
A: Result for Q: -2.2 angstrom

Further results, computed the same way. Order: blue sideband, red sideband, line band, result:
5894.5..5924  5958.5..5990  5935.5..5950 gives -0.14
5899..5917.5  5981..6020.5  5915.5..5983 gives -0.97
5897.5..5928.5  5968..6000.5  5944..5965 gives 0.02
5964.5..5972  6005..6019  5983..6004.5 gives 0.43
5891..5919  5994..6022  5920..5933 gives -0.54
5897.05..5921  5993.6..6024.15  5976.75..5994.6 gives -0.14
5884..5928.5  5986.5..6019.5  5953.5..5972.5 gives -0.43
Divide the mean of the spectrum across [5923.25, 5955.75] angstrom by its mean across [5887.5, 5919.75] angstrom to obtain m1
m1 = 1.0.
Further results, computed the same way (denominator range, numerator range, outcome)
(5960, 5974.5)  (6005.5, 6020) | 0.98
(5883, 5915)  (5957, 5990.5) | 1.04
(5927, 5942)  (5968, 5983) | 1.00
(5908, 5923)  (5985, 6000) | 0.96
